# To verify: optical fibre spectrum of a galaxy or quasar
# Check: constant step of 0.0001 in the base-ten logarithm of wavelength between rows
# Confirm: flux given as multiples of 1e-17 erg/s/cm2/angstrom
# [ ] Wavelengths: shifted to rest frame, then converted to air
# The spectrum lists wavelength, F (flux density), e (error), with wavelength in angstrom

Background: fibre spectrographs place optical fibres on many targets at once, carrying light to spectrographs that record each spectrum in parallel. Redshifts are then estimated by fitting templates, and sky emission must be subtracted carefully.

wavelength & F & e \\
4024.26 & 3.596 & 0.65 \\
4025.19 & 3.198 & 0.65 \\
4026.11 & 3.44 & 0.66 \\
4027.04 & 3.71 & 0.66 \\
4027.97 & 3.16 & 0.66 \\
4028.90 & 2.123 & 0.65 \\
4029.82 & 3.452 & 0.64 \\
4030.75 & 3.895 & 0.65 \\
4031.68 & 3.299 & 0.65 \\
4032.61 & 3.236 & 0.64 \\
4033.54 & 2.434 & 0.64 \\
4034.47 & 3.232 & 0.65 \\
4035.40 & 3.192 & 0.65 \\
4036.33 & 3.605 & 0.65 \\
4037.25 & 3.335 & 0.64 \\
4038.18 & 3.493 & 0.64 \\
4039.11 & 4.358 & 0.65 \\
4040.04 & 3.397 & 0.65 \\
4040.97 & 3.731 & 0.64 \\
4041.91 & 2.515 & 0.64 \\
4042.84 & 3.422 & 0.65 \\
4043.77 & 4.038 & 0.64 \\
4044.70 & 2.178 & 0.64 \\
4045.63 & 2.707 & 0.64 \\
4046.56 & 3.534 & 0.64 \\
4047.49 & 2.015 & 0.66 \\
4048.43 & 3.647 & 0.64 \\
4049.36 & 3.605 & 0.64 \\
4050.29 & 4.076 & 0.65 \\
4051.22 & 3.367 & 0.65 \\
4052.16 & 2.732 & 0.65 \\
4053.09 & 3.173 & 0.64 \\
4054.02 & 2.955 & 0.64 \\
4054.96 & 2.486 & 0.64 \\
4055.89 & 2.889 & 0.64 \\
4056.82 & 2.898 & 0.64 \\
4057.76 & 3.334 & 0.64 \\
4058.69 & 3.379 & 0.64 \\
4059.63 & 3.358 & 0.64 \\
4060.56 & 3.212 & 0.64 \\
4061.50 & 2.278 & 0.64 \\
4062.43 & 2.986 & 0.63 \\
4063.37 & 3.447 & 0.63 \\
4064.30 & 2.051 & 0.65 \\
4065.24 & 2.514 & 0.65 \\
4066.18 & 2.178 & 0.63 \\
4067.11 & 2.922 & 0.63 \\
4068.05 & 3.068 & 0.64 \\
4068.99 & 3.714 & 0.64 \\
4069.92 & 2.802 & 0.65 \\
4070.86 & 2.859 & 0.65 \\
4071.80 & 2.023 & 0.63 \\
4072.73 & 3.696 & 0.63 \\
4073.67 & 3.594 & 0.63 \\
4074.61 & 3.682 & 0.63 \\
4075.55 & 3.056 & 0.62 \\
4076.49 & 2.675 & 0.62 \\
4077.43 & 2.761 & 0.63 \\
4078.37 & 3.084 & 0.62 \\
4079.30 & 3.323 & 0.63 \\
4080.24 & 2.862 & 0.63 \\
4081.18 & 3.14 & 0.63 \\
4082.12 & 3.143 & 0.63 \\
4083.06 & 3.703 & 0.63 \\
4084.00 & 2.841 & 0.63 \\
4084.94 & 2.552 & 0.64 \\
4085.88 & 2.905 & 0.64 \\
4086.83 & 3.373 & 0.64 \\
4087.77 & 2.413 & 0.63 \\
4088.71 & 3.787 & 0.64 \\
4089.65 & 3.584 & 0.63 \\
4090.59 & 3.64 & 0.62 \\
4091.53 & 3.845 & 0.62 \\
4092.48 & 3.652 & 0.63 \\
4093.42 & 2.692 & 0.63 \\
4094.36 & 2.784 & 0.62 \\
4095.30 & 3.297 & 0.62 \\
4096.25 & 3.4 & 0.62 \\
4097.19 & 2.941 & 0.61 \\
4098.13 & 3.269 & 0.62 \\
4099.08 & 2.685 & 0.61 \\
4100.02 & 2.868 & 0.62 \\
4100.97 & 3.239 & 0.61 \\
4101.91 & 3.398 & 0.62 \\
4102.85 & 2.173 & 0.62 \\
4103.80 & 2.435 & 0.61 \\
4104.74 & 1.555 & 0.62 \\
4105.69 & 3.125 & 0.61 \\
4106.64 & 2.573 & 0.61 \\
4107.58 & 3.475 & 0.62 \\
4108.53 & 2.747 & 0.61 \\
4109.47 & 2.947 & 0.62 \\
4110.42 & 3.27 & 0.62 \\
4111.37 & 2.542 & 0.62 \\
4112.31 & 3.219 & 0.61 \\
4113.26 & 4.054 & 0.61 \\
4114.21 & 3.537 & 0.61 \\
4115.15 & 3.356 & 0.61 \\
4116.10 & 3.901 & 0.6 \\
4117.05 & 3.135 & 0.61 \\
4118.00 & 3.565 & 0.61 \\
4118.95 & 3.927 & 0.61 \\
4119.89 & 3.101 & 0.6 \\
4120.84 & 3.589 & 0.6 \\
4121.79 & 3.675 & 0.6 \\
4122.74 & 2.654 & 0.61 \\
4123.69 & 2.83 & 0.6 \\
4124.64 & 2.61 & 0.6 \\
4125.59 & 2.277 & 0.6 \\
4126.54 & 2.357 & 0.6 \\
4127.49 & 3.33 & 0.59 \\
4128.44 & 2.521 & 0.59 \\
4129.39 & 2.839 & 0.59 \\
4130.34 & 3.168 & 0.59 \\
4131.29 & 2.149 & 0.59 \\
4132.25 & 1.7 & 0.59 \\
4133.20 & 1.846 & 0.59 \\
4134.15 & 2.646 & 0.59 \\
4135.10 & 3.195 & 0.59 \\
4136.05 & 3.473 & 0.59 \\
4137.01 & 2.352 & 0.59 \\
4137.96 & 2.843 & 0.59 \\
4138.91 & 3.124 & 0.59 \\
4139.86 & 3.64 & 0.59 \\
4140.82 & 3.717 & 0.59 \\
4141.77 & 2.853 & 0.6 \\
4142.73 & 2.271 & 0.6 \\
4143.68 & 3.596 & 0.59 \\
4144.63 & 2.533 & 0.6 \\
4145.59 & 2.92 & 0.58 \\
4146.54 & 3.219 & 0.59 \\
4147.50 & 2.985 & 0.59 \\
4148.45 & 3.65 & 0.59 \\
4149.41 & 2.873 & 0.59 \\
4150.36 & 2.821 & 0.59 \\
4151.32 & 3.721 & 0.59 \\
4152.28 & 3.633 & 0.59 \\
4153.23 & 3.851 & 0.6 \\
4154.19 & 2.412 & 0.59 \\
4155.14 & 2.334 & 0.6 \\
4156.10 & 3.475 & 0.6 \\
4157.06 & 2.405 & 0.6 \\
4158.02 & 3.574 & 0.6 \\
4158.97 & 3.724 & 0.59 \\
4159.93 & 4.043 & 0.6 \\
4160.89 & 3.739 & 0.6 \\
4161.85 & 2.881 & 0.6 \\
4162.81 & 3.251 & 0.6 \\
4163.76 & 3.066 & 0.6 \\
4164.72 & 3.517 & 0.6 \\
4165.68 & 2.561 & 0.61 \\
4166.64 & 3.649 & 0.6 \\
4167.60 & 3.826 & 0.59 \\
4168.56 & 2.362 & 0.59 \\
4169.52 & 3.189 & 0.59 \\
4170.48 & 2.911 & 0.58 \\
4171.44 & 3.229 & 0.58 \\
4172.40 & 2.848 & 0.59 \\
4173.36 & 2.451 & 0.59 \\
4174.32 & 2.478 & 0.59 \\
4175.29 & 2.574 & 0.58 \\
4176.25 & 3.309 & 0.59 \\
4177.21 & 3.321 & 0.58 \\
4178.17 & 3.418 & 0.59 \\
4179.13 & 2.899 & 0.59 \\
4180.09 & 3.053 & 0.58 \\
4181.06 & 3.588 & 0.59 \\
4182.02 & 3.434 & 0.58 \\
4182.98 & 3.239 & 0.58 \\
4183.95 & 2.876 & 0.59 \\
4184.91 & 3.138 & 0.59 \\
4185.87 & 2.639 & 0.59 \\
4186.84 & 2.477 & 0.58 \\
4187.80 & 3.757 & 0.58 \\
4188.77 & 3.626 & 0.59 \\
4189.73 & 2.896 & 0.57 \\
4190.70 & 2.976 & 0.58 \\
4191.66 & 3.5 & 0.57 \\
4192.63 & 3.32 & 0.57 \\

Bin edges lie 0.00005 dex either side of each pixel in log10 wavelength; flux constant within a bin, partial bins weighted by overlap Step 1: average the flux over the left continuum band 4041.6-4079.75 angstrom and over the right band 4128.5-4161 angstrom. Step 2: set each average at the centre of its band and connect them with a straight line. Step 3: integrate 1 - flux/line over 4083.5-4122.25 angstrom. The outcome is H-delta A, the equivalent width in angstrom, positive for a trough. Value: -1.5 angstrom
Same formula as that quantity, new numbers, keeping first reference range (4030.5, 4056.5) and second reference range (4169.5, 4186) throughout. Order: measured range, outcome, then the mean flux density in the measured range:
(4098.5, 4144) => 2.3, 2.96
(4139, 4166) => -1.0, 3.19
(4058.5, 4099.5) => 1.4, 3.07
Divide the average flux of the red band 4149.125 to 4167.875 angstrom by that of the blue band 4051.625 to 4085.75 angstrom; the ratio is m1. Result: 1.10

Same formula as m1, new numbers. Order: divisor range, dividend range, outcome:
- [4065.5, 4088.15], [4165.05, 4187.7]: 1.01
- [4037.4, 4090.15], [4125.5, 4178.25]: 0.97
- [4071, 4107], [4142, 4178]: 1.02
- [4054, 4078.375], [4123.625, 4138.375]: 0.89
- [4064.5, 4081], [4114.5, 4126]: 1.08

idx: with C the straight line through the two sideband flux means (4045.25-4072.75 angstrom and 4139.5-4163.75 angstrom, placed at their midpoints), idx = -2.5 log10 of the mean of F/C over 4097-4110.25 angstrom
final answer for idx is 0.10 mag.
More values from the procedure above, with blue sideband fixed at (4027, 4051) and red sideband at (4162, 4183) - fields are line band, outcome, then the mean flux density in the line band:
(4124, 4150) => 0.109 mag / 2.84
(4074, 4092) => 0.012 mag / 3.18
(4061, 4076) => 0.108 mag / 2.93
